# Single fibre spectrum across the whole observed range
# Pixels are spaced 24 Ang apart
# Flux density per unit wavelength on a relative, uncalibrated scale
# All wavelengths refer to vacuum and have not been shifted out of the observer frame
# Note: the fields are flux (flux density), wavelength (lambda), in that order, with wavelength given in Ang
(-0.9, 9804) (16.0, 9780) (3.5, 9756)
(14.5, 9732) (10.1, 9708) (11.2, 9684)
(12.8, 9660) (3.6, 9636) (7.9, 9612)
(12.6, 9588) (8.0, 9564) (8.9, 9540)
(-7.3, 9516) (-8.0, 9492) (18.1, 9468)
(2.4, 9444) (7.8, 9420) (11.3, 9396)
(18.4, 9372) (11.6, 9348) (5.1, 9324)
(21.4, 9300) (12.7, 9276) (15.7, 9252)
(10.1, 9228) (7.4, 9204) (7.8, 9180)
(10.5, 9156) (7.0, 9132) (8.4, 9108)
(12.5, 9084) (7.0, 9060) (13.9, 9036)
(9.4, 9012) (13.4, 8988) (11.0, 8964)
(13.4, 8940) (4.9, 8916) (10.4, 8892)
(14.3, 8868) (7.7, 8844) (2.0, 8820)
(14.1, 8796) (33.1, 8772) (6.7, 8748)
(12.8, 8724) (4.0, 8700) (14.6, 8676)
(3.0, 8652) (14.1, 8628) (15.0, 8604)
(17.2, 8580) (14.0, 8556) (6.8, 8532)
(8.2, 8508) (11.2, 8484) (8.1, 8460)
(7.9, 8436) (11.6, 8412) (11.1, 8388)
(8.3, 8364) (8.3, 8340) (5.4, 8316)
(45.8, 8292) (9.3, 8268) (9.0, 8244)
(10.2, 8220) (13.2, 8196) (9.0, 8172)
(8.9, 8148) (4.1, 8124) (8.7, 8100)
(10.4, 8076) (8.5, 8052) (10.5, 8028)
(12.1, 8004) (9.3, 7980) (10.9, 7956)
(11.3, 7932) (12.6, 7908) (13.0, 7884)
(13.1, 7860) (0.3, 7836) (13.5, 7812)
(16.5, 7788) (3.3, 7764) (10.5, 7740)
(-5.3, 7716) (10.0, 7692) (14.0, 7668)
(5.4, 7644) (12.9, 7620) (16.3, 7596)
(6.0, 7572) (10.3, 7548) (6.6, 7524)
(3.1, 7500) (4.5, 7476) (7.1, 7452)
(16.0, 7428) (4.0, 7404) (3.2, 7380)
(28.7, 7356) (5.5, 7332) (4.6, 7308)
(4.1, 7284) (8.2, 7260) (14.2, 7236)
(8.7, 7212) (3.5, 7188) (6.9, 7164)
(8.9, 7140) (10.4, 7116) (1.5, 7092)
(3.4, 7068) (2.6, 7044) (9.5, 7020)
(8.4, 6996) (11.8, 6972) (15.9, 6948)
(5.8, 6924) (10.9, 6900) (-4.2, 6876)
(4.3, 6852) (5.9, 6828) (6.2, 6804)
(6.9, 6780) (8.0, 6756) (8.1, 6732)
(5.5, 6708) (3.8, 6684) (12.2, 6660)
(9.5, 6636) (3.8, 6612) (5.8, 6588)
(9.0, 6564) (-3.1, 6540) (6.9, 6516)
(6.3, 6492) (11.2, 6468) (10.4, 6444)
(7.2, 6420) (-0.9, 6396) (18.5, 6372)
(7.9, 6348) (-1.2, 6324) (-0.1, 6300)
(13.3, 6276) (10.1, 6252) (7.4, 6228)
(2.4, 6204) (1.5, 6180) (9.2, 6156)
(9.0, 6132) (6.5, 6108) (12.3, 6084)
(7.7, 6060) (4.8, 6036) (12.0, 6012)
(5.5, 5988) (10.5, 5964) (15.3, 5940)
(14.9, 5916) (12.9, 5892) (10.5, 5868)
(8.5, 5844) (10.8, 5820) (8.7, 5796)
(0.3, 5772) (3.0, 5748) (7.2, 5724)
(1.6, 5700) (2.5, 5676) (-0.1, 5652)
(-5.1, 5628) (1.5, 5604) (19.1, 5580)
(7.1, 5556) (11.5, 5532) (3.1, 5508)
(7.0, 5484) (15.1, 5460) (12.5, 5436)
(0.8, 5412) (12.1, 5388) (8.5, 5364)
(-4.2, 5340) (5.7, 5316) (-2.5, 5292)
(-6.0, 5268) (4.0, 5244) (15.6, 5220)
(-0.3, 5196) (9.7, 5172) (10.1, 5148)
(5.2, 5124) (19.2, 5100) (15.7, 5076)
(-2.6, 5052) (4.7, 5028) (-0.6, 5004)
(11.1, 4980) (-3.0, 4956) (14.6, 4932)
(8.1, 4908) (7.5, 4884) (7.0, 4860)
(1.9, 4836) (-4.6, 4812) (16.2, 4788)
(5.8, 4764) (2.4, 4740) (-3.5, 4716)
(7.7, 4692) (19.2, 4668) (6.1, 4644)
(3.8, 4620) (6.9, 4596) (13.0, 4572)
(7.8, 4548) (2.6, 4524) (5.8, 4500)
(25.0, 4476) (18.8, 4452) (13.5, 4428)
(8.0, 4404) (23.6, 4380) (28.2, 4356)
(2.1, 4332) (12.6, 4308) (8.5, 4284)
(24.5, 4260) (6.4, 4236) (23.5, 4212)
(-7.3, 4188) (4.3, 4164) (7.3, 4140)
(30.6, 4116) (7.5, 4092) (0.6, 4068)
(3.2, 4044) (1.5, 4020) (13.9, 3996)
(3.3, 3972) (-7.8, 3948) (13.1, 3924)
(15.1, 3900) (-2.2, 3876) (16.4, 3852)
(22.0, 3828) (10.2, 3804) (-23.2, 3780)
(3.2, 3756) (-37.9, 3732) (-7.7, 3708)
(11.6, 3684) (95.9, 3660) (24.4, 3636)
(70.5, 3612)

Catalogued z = 1.22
